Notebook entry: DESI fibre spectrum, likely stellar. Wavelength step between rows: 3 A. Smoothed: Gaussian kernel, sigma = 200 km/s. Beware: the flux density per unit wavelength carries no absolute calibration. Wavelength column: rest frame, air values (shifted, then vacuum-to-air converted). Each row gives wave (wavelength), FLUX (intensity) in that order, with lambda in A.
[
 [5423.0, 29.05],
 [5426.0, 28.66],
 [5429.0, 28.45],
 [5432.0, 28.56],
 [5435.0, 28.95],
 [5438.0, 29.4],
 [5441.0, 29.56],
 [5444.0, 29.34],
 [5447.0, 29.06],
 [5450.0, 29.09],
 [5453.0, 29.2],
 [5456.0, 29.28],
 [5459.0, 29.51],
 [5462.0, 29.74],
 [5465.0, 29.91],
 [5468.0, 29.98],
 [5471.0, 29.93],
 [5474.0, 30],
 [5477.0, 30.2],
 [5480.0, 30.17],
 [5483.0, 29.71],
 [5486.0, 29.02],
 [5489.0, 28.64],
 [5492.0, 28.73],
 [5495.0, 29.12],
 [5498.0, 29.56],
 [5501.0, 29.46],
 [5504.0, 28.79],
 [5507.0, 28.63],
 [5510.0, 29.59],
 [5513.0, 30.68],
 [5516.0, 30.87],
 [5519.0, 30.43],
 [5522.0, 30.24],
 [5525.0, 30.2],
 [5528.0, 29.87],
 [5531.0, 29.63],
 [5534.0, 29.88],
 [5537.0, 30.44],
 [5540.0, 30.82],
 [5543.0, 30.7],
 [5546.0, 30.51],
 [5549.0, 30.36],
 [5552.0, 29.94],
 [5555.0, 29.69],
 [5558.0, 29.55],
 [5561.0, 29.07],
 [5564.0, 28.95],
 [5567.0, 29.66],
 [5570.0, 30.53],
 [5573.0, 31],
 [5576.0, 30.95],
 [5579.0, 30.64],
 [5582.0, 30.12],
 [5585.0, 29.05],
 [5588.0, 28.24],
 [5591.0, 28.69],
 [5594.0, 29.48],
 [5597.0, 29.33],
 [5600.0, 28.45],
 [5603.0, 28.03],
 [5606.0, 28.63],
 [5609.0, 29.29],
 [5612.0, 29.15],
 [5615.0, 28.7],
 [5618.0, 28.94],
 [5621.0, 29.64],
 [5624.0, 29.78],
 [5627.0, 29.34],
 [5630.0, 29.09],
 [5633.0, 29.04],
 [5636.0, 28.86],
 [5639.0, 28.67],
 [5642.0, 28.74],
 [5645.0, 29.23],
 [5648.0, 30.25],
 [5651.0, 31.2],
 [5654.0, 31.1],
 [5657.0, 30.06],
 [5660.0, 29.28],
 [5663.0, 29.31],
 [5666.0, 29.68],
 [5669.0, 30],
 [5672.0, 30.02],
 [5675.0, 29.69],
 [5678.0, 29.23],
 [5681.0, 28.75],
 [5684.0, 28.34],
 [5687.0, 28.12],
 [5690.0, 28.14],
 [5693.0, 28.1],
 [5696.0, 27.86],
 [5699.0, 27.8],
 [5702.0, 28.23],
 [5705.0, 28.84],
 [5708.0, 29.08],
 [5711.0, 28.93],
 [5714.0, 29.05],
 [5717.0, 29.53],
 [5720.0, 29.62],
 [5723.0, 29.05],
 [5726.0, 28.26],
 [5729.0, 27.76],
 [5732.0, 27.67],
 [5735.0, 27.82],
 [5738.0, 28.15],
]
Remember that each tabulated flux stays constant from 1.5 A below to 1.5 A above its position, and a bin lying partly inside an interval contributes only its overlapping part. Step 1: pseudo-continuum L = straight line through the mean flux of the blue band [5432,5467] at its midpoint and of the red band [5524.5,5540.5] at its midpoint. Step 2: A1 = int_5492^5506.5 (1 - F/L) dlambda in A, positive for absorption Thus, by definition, 0.32 A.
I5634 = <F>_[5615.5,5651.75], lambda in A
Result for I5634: 29.3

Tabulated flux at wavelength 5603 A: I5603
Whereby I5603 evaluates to 28.03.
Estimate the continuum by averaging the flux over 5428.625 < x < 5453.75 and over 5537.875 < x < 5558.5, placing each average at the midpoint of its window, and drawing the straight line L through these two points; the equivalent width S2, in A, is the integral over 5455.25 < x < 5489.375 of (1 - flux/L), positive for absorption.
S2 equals -0.3 A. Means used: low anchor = 29.1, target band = 29.7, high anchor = 30.3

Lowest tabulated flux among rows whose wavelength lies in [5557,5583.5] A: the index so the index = 28.95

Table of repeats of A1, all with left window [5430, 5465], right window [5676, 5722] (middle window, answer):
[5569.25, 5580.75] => -0.7 A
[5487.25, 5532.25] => -0.8 A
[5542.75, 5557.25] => -0.6 A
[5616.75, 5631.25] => -0.3 A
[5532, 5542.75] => -0.5 A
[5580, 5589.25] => -0.1 A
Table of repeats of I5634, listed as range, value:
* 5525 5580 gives 30.1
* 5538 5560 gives 30.2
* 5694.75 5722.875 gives 28.8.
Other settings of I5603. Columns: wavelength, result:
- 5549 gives 30.36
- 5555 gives 29.69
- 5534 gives 29.88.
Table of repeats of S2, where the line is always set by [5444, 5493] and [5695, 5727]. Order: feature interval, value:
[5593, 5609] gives 0.16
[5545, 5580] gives -1.00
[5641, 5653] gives -0.41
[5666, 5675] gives -0.31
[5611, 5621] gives 0.01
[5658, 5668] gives -0.20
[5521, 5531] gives -0.23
